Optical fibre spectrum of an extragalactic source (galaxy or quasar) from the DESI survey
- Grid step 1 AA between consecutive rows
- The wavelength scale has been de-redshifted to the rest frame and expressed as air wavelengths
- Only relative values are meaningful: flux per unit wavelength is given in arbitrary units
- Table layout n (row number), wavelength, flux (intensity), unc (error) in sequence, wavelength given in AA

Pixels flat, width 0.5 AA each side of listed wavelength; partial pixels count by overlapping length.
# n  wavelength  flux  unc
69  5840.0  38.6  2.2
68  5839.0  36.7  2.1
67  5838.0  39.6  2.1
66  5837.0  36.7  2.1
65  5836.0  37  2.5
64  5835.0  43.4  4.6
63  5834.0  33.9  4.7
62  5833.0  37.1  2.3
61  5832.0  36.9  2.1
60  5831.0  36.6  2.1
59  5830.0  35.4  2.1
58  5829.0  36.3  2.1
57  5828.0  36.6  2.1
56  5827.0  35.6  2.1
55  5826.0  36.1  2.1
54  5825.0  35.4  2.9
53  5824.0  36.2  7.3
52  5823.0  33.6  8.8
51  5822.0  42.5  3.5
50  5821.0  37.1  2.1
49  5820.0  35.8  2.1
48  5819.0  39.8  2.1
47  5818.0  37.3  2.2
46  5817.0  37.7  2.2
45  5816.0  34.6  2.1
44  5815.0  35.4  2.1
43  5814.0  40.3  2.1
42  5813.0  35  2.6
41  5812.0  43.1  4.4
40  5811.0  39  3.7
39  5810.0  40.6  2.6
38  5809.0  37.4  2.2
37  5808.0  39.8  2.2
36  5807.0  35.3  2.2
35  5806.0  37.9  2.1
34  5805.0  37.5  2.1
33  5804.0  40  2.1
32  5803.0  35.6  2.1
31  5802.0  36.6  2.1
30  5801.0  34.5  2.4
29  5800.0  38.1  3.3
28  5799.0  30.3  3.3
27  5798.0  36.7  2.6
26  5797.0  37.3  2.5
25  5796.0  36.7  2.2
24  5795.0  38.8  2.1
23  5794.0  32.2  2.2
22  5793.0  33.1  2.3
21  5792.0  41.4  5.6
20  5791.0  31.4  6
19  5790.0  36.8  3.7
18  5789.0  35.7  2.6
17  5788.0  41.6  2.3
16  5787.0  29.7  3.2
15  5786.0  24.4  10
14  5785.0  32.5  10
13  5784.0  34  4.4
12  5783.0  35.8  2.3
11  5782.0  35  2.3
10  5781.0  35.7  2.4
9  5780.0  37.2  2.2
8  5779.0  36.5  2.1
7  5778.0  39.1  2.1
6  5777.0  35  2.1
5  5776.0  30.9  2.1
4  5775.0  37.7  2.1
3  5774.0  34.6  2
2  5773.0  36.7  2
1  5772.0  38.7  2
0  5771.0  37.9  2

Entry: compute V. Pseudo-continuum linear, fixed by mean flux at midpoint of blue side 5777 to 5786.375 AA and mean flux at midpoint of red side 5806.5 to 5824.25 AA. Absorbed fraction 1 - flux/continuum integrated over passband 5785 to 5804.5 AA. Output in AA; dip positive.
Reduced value 0.4 AA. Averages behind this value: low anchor 34.6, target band 35.2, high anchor 37.8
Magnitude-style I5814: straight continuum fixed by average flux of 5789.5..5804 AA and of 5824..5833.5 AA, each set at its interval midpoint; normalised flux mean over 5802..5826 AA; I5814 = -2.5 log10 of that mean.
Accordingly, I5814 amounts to -0.05 mag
